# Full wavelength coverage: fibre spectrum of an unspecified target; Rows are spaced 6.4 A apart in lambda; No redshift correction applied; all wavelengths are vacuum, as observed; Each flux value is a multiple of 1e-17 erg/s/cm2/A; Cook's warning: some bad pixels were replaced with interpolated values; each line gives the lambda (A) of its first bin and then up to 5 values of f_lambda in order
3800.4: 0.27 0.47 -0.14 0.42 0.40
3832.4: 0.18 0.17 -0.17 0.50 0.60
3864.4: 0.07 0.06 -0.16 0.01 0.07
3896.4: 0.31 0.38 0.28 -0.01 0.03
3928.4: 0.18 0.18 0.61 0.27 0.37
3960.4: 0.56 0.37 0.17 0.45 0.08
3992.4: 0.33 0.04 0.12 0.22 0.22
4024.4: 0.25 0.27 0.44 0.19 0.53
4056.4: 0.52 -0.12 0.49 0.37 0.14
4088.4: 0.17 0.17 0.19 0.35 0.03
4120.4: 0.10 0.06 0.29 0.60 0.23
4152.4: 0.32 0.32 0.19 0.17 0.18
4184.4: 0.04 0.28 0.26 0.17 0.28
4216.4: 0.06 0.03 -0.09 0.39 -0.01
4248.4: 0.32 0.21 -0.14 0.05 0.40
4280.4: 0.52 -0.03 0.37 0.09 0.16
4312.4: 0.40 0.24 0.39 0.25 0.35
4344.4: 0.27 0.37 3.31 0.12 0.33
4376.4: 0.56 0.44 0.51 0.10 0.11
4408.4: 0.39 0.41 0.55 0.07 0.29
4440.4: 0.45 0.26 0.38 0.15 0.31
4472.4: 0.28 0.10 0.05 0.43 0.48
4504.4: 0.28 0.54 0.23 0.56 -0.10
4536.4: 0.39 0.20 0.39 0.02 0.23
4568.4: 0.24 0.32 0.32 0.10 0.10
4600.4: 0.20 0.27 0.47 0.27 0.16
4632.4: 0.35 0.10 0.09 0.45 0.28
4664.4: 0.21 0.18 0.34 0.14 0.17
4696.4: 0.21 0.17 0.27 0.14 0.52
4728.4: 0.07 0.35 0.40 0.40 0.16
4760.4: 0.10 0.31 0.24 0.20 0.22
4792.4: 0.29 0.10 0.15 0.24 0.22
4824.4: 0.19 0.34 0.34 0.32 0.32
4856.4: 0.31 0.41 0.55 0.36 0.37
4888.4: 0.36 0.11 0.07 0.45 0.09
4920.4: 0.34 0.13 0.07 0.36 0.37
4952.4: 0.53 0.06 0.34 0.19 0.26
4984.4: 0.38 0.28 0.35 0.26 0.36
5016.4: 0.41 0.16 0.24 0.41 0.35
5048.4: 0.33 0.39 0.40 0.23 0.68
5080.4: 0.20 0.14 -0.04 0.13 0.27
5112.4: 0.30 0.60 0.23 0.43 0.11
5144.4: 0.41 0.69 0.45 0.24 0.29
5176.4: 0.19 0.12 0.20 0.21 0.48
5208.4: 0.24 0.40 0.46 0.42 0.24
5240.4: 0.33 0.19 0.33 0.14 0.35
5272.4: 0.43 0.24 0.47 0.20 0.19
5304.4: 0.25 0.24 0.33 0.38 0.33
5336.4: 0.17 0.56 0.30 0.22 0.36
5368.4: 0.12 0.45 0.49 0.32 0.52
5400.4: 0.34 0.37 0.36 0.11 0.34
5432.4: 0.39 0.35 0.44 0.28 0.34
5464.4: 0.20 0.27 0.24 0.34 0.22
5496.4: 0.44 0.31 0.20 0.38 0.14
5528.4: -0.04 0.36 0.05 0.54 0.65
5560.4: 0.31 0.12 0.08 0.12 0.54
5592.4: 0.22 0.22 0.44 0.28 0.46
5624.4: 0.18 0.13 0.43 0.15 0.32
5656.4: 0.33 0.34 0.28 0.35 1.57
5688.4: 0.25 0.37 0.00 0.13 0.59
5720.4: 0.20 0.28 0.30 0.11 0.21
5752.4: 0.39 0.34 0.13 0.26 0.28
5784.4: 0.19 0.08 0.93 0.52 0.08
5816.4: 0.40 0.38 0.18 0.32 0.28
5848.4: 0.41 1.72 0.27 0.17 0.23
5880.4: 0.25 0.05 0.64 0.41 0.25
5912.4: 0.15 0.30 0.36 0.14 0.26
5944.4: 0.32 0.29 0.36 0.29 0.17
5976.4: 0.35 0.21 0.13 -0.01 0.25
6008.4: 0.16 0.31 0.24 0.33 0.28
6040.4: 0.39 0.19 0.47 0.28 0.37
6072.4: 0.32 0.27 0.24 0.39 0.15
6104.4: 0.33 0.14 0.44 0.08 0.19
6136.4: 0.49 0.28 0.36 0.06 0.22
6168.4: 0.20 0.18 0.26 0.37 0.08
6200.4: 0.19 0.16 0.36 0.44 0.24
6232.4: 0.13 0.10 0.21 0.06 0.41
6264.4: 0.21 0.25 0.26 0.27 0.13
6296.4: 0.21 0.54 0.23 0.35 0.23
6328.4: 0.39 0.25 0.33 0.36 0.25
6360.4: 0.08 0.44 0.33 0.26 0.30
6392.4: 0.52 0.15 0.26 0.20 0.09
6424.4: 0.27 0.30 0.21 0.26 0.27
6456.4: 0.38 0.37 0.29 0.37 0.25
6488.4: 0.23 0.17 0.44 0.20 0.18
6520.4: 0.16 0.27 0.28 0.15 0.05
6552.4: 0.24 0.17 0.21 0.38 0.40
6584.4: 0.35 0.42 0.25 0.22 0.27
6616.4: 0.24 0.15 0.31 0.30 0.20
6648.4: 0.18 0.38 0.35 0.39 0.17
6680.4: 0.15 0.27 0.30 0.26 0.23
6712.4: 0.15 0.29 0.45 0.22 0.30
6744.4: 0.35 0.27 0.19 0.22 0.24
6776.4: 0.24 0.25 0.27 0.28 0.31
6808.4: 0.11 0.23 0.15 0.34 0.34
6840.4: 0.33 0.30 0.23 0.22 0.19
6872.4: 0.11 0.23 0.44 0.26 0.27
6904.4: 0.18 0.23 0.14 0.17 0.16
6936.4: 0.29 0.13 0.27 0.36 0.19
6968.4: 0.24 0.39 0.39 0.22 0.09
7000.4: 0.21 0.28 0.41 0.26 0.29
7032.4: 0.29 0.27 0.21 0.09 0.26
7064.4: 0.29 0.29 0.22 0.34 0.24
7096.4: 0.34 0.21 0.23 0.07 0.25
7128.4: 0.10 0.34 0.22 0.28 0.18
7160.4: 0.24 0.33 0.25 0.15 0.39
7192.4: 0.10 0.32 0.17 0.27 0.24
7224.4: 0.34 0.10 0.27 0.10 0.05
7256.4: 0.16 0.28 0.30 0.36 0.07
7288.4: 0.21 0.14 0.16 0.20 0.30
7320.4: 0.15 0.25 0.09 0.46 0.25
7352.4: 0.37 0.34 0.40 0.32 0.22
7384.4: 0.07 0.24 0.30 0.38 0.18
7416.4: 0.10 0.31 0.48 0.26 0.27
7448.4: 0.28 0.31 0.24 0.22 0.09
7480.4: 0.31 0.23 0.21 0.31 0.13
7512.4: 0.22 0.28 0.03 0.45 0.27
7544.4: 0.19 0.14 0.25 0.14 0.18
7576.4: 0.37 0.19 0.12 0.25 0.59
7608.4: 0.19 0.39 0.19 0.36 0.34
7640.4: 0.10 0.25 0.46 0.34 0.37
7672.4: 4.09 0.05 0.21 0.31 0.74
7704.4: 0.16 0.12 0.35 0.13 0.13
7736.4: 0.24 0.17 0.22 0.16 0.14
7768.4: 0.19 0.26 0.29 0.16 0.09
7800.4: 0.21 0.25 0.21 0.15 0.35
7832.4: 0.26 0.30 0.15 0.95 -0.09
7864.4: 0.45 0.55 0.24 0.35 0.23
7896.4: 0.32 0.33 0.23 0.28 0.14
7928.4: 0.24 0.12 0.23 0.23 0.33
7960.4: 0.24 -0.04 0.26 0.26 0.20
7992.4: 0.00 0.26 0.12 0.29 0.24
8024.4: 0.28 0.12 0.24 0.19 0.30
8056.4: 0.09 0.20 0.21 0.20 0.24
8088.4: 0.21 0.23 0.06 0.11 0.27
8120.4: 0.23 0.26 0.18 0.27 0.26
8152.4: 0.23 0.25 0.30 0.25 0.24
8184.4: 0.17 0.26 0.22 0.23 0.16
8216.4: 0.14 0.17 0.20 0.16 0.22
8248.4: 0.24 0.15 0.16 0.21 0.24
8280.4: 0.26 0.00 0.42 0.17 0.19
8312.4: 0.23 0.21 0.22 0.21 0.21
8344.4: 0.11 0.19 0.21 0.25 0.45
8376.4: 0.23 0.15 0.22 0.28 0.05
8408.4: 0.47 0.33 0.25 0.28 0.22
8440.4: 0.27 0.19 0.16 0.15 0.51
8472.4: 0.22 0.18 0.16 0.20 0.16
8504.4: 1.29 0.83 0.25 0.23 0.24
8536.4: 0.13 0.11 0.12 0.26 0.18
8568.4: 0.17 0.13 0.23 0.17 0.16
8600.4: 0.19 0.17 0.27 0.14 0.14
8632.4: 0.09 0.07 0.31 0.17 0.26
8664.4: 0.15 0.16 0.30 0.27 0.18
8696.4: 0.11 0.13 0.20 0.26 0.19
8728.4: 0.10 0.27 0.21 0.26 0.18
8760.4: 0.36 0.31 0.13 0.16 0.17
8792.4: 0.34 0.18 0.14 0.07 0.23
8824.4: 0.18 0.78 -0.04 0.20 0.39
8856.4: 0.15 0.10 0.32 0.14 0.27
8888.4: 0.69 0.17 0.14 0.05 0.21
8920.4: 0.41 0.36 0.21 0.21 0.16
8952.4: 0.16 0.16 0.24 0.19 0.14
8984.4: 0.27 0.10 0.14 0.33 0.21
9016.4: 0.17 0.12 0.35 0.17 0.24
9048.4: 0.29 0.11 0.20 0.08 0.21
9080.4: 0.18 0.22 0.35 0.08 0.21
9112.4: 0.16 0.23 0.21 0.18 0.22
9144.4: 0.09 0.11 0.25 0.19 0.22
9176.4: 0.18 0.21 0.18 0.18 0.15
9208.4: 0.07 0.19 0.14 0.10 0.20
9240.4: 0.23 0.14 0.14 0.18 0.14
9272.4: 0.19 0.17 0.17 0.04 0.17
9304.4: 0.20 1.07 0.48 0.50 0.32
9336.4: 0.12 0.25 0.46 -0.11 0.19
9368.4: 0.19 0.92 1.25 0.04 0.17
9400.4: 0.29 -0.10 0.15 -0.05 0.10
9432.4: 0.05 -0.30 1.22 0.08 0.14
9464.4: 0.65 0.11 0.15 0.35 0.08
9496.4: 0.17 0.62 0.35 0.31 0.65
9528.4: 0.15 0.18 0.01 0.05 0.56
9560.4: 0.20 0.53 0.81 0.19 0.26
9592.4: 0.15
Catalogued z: 0.169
